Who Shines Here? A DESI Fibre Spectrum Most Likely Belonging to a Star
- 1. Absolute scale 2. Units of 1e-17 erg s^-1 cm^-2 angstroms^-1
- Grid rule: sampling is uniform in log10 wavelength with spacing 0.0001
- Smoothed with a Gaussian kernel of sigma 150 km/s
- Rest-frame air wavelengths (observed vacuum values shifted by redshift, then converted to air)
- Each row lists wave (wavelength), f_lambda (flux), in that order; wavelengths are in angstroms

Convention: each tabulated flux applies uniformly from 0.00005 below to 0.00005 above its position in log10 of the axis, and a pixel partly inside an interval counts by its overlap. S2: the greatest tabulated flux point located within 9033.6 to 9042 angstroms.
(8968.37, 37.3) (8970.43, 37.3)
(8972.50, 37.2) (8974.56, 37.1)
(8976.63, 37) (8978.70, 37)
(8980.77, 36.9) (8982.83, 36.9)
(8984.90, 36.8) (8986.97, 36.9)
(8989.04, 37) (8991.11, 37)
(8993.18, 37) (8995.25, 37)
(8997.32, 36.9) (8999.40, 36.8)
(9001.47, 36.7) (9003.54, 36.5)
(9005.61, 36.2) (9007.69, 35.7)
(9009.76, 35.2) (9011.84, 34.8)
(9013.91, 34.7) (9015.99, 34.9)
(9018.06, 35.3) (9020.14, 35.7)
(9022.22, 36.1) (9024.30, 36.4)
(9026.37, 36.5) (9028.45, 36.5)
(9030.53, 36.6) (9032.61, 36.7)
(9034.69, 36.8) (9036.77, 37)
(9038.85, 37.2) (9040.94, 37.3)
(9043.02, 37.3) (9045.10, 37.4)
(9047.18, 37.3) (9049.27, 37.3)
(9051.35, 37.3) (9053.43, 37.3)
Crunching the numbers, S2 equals 37.3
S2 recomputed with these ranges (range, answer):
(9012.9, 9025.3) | 36.4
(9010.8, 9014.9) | 34.8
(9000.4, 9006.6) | 36.7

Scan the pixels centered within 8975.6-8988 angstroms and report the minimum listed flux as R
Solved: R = 36.8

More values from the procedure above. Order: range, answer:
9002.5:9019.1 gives 34.7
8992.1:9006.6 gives 36.2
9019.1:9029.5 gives 35.7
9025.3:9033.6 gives 36.5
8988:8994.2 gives 37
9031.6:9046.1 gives 36.7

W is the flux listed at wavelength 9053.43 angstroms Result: 37.3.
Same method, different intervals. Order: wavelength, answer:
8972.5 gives 37.2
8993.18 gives 37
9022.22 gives 36.1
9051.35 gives 37.3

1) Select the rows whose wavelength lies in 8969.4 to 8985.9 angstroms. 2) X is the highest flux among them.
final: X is 37.3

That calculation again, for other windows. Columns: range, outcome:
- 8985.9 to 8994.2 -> 37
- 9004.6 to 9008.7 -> 36.2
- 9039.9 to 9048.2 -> 37.4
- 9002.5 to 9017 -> 36.5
